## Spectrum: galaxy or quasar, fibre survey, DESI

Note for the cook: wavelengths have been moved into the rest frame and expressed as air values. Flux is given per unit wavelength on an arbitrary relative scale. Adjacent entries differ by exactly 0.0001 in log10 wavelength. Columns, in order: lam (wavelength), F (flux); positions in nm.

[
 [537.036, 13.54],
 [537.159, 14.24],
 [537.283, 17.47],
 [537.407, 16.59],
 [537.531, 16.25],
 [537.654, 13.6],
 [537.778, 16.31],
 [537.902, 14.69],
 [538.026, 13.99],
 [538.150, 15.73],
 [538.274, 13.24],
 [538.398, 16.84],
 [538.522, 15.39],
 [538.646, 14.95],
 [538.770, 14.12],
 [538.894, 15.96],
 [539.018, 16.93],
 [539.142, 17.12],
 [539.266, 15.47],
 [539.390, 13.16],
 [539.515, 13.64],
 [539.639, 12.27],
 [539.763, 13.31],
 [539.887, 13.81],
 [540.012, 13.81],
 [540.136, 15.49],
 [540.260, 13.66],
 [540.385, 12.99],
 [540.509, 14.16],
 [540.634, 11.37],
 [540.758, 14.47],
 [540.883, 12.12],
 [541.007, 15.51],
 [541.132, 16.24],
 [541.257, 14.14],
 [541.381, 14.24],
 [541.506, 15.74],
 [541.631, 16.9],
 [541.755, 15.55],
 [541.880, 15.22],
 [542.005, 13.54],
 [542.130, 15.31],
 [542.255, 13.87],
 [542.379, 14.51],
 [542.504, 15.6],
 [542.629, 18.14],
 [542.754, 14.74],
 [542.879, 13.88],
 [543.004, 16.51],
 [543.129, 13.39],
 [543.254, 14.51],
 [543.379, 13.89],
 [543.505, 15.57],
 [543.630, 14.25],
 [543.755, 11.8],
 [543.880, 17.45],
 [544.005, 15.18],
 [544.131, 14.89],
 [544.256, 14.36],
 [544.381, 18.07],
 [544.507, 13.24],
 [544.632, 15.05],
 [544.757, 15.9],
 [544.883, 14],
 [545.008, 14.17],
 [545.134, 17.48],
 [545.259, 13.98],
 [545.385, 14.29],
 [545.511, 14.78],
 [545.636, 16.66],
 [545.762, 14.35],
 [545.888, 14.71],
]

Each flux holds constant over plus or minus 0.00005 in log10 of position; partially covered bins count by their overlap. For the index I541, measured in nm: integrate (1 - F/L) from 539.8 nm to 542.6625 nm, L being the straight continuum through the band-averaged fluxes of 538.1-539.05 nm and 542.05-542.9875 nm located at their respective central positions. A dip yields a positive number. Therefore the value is 0.12 nm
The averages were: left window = 15.3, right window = 15.2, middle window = 14.6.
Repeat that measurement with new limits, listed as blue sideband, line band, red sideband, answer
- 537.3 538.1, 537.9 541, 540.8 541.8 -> 0.173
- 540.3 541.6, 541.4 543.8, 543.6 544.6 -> -0.057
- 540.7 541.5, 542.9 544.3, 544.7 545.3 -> 0.022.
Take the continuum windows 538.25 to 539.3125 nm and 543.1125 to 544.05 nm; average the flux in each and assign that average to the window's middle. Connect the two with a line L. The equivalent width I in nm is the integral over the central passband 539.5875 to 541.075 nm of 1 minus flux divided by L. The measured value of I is 0.16 nm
